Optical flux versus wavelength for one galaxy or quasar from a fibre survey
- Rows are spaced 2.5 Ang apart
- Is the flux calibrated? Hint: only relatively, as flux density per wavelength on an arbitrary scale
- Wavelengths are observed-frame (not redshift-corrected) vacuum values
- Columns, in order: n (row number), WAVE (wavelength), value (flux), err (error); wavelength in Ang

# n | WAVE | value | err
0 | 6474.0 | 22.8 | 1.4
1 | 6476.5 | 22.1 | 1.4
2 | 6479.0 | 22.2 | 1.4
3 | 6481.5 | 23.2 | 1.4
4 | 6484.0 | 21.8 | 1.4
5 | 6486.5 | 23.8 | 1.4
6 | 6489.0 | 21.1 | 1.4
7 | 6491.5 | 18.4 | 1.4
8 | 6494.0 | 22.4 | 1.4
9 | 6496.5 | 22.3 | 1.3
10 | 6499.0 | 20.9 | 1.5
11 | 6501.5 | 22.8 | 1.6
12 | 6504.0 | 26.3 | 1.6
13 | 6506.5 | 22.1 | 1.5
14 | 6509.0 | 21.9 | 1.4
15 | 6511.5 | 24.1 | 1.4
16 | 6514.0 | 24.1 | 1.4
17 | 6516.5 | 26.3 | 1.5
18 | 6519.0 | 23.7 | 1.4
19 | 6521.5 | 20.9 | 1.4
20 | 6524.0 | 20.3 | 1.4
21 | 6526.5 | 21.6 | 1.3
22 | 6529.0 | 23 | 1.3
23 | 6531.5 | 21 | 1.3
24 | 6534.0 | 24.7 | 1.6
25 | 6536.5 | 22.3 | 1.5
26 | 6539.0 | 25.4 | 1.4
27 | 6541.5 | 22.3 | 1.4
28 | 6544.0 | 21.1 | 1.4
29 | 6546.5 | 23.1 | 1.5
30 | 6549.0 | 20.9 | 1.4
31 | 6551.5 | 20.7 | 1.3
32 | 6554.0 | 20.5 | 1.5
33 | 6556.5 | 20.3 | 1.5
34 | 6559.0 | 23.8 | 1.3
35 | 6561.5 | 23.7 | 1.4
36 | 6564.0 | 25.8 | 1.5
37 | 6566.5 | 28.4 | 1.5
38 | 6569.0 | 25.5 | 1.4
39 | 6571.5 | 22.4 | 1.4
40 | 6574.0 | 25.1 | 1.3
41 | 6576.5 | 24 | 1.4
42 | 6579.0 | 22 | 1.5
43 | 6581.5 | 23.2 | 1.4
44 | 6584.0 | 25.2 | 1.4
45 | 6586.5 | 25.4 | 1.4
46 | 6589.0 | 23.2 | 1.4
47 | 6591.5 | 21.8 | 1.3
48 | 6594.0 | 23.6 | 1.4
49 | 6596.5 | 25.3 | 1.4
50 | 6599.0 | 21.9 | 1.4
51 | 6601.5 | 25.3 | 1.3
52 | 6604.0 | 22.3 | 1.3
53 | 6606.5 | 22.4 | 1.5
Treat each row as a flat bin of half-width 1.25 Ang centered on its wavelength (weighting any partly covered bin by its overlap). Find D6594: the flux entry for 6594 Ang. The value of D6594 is 23.6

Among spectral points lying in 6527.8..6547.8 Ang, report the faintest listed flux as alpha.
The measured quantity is 21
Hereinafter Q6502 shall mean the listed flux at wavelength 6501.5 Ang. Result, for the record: 22.8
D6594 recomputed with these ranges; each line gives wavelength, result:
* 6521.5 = 20.9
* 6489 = 21.1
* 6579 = 22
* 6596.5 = 25.3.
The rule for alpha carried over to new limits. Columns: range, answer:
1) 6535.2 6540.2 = 22.3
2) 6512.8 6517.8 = 24.1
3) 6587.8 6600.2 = 21.8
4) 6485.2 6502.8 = 18.4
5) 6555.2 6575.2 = 20.3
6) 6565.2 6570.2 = 25.5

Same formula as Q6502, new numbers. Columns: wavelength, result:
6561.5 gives 23.7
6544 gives 21.1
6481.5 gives 23.2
